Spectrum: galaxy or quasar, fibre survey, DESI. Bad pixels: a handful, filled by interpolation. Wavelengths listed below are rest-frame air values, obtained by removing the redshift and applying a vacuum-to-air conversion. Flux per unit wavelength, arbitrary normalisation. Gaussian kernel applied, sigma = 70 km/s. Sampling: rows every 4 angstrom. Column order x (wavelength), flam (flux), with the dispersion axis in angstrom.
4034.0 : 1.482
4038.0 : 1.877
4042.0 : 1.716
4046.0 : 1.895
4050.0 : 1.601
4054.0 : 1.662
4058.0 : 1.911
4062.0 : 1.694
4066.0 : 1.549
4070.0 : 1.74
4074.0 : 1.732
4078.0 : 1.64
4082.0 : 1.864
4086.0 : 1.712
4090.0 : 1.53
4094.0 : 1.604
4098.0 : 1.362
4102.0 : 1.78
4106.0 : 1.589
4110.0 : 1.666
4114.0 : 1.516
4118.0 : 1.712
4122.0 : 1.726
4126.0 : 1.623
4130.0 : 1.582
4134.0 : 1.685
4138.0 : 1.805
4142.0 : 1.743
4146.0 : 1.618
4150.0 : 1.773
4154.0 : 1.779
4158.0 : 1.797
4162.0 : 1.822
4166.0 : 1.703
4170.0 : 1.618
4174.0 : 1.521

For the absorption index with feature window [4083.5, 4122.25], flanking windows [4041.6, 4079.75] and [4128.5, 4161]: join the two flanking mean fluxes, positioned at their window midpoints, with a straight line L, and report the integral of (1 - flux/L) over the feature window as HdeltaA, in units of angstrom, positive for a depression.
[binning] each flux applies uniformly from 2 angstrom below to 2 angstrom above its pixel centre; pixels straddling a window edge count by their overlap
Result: 2.3 angstrom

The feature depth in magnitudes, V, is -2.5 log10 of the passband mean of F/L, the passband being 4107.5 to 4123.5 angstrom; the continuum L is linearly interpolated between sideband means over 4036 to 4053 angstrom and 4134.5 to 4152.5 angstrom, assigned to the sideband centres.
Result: 0.06 mag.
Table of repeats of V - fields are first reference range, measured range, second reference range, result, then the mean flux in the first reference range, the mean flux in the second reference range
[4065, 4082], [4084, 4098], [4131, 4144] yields 0.08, 1.7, 1.73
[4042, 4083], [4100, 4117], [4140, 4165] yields 0.06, 1.72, 1.75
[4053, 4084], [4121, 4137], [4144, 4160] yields 0.05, 1.73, 1.74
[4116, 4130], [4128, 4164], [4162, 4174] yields -0.04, 1.67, 1.66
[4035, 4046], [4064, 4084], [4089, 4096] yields -0.04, 1.79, 1.57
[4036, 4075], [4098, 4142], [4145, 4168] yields 0.06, 1.74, 1.75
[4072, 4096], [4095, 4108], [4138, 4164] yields 0.08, 1.68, 1.76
